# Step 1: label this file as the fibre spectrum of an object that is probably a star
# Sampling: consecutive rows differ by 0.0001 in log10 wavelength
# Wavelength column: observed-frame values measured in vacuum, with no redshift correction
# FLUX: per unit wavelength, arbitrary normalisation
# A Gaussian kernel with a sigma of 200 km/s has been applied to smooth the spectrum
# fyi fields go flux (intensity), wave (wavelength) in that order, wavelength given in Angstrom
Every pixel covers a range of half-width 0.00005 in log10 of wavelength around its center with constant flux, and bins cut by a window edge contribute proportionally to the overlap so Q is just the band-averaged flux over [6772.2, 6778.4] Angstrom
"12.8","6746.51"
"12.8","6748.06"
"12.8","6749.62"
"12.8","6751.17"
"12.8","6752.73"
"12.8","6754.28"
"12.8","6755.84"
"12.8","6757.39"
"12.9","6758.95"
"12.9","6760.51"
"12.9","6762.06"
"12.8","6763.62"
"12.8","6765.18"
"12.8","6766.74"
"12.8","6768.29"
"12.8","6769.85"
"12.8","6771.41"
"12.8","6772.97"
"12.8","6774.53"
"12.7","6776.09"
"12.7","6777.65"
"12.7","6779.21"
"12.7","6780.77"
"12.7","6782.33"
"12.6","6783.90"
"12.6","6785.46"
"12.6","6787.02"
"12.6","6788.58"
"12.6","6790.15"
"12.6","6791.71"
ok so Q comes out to 12.8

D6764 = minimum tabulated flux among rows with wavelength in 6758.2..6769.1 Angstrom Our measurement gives 12.8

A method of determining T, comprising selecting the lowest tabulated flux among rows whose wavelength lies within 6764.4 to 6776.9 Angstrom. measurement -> 12.7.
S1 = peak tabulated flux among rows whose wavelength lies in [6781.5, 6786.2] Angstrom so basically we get 12.7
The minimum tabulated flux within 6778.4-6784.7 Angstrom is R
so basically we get 12.6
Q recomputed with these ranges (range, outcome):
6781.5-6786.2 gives 12.6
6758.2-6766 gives 12.9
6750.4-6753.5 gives 12.8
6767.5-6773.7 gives 12.8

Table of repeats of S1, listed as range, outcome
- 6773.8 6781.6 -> 12.8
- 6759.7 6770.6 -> 12.9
